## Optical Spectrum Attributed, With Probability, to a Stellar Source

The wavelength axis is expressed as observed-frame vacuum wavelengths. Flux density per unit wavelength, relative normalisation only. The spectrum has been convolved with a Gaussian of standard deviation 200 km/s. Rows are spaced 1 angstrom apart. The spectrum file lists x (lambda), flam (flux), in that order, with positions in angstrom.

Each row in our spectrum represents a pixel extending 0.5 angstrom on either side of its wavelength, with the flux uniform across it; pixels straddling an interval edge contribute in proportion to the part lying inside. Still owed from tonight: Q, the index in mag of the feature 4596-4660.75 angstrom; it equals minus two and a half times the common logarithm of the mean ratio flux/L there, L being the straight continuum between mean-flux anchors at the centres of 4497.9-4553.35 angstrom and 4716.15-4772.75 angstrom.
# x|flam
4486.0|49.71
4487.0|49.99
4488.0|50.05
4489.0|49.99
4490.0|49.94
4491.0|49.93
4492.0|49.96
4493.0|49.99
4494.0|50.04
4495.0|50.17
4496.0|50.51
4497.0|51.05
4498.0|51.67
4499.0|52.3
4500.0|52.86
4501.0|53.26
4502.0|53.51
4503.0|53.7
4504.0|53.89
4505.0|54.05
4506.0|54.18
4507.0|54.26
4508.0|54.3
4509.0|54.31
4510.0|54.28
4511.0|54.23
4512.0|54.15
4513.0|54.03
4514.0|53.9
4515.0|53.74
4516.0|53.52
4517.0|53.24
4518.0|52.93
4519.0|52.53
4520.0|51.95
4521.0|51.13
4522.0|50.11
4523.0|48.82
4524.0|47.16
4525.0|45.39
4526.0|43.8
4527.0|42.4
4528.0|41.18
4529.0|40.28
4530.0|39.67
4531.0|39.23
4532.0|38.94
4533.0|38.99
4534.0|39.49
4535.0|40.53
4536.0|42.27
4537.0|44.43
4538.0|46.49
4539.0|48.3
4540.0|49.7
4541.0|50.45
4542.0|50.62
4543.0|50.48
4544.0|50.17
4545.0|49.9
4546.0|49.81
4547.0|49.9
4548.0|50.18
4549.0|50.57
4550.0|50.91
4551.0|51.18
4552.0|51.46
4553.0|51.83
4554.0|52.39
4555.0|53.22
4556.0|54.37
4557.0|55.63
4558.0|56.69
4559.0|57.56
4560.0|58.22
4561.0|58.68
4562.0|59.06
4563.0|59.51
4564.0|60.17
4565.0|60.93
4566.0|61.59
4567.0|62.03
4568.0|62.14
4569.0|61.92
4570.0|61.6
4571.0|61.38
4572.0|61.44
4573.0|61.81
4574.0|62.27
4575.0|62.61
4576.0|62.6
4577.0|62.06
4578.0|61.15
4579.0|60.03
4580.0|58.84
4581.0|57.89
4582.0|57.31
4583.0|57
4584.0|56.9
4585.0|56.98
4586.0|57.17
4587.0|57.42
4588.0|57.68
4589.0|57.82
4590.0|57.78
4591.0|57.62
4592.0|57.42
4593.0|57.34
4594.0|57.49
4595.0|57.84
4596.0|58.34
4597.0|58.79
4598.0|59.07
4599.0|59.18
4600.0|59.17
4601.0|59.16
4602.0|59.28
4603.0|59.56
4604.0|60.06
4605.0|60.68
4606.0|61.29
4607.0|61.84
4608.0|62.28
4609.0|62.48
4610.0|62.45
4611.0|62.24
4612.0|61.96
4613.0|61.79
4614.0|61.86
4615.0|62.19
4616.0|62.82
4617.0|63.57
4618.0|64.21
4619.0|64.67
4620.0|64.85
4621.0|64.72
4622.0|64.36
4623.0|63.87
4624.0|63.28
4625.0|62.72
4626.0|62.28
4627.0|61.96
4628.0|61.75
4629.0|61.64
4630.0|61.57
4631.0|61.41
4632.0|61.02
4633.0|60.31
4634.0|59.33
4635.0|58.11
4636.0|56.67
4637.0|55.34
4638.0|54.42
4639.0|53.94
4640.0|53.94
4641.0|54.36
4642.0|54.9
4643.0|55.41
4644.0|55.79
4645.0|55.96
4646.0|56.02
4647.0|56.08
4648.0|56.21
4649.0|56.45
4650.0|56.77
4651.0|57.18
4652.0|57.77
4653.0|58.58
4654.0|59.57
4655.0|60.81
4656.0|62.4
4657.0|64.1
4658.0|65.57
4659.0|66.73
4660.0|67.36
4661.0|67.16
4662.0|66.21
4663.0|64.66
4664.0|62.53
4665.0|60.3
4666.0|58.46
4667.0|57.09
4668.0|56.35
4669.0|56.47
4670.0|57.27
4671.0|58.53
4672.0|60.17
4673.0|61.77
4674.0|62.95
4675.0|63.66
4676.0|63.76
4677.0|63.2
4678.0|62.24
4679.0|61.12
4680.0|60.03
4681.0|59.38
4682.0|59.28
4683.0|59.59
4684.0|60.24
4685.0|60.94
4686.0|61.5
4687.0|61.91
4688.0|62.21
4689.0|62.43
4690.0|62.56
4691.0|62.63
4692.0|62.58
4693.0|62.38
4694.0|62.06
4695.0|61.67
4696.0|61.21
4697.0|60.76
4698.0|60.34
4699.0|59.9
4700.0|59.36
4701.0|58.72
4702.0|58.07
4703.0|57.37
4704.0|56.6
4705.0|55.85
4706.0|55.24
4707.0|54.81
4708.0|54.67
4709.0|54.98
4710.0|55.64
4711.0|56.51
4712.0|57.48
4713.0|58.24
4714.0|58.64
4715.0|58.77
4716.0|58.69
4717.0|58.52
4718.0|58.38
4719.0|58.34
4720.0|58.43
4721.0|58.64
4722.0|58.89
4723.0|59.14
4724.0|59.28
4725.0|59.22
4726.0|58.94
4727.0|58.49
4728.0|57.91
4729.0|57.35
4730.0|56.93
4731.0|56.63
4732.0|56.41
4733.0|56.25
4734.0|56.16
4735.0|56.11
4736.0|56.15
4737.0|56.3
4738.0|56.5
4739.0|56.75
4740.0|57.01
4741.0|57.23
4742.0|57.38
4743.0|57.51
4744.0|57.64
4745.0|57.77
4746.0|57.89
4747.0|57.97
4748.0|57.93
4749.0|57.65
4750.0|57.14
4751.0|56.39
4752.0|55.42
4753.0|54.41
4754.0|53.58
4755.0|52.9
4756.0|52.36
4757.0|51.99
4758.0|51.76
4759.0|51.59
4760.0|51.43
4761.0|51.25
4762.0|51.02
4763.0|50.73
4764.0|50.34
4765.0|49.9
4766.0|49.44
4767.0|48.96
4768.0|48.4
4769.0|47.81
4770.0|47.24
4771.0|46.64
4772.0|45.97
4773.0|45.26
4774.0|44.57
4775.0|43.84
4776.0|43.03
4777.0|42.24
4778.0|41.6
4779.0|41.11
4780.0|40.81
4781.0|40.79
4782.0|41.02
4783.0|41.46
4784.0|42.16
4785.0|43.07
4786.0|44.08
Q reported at -0.16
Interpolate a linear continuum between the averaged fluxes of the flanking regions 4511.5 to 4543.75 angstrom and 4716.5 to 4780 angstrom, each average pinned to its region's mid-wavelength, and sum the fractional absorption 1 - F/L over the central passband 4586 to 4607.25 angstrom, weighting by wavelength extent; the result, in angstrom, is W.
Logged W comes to -4.1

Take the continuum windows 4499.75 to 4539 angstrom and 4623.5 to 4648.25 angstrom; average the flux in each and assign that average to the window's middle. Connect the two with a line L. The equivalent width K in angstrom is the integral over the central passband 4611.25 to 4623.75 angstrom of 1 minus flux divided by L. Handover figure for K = -1.5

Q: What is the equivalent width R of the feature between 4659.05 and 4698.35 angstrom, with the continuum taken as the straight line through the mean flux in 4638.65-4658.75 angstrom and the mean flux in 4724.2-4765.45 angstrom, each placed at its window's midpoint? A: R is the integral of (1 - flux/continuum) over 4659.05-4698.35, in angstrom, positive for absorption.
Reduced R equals -3.1 angstrom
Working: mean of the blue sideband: 57.7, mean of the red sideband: 55.5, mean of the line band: 61.5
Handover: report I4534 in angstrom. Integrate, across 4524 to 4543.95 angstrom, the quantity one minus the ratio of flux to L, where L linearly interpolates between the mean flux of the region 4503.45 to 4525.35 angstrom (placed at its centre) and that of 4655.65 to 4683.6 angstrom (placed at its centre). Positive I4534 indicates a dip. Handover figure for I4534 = 3.61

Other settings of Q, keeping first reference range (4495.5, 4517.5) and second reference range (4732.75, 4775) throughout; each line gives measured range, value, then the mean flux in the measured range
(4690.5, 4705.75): -0.13 mag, 59.9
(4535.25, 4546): 0.11 mag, 48.2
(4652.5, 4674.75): -0.16 mag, 61.6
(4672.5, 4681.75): -0.16 mag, 61.9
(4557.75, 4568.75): -0.12 mag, 59.8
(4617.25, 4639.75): -0.15 mag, 61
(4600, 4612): -0.15 mag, 61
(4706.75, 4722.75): -0.09 mag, 57.5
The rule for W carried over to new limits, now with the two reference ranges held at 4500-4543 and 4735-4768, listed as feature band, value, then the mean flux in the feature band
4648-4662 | -2.5 angstrom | 61.5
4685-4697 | -2.1 angstrom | 62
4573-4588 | -2.7 angstrom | 59.3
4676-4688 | -1.9 angstrom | 61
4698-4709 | -0.8 angstrom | 57.1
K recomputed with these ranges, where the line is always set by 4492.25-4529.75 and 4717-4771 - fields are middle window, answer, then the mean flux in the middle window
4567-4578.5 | -2.1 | 61.9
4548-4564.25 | -0.9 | 54.9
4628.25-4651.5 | -1.7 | 57.1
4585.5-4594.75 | -0.9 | 57.5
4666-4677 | -1.2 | 59.9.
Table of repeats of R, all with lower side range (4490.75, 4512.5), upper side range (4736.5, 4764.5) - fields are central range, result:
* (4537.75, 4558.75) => 0.7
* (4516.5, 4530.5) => 1.5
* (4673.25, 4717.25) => -4.3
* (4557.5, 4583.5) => -3.4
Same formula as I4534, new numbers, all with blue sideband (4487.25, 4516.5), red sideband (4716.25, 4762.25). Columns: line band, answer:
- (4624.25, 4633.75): -1.2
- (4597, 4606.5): -1.0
